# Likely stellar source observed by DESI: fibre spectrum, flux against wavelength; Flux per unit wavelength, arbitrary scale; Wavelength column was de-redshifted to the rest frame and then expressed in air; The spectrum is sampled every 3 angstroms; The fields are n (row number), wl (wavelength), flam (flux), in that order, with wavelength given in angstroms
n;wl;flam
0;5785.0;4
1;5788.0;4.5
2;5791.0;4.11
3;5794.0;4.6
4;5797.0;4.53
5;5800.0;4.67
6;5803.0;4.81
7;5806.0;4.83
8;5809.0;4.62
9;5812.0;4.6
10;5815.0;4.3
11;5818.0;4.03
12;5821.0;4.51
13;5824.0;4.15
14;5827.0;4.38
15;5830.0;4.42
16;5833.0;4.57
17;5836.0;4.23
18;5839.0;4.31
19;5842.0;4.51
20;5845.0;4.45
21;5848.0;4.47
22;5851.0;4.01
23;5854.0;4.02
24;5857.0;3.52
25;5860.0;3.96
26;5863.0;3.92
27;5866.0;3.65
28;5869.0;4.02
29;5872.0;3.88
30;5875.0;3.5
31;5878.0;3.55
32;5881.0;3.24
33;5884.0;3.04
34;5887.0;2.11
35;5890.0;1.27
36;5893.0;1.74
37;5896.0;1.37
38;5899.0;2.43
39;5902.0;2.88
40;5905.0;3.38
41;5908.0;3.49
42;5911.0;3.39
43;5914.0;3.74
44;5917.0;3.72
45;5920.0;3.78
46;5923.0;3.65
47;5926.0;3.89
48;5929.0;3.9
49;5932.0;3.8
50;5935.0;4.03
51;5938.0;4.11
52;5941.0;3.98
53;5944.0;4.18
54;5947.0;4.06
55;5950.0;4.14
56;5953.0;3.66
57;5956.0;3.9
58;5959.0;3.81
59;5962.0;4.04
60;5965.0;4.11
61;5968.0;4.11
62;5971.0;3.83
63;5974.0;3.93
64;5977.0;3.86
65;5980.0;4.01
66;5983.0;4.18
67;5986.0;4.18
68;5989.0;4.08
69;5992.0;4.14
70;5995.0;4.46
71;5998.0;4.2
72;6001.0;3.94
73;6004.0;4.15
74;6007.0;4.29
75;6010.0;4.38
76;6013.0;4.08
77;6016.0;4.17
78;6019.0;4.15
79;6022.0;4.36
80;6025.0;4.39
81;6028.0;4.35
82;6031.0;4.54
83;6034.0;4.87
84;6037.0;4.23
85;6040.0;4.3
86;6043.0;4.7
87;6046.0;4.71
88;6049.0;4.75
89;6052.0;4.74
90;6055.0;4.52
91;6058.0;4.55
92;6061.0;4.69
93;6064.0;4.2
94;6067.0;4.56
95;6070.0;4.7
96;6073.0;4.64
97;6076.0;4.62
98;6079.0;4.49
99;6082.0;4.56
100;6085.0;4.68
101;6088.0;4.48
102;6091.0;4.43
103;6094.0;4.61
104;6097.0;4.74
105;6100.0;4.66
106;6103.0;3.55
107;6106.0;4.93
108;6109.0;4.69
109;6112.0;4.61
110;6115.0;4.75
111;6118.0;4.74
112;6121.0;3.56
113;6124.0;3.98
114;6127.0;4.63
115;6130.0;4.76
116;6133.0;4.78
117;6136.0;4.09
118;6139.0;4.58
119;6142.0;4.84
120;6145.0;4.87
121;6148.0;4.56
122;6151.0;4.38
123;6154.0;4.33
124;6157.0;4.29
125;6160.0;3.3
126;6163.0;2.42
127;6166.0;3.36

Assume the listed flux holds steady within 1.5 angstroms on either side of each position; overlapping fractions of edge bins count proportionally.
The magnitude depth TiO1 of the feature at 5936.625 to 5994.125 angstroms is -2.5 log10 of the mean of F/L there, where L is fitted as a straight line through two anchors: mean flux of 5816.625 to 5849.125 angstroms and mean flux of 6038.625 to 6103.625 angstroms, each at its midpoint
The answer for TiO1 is 0.12 mag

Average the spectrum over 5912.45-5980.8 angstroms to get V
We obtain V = 3.92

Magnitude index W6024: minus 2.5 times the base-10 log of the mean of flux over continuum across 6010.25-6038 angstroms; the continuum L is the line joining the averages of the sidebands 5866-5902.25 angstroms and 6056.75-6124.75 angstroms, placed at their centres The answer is -0.11 mag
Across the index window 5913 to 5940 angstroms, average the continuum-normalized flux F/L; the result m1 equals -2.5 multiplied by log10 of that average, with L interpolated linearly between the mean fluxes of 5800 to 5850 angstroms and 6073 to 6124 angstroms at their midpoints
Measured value 0.161 mag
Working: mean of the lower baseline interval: 4.45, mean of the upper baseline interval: 4.49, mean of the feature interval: 3.85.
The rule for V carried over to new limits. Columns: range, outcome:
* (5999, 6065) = 4.41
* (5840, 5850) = 4.45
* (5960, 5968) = 4.07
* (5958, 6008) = 4.08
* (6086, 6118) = 4.56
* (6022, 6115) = 4.55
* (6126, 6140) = 4.57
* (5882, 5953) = 3.31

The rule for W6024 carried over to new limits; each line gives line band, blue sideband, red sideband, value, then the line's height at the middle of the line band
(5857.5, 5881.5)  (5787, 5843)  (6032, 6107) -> 0.20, 4.48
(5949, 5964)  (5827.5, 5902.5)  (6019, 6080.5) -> 0.03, 4.01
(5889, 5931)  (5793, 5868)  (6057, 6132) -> 0.38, 4.38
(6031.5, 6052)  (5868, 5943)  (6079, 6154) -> -0.13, 4.08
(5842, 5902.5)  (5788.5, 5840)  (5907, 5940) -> 0.24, 4.1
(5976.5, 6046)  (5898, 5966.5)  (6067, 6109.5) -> -0.03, 4.16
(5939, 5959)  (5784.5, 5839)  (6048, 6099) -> 0.14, 4.52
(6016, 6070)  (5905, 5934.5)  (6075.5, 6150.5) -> -0.07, 4.23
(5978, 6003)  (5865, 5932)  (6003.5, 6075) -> -0.03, 4.02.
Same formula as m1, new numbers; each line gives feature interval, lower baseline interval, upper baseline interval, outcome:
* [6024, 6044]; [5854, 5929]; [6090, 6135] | -0.11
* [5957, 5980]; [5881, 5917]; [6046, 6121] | -0.17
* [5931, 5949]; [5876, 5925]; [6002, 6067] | -0.19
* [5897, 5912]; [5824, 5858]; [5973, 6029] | 0.36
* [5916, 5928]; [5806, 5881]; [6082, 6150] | 0.13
